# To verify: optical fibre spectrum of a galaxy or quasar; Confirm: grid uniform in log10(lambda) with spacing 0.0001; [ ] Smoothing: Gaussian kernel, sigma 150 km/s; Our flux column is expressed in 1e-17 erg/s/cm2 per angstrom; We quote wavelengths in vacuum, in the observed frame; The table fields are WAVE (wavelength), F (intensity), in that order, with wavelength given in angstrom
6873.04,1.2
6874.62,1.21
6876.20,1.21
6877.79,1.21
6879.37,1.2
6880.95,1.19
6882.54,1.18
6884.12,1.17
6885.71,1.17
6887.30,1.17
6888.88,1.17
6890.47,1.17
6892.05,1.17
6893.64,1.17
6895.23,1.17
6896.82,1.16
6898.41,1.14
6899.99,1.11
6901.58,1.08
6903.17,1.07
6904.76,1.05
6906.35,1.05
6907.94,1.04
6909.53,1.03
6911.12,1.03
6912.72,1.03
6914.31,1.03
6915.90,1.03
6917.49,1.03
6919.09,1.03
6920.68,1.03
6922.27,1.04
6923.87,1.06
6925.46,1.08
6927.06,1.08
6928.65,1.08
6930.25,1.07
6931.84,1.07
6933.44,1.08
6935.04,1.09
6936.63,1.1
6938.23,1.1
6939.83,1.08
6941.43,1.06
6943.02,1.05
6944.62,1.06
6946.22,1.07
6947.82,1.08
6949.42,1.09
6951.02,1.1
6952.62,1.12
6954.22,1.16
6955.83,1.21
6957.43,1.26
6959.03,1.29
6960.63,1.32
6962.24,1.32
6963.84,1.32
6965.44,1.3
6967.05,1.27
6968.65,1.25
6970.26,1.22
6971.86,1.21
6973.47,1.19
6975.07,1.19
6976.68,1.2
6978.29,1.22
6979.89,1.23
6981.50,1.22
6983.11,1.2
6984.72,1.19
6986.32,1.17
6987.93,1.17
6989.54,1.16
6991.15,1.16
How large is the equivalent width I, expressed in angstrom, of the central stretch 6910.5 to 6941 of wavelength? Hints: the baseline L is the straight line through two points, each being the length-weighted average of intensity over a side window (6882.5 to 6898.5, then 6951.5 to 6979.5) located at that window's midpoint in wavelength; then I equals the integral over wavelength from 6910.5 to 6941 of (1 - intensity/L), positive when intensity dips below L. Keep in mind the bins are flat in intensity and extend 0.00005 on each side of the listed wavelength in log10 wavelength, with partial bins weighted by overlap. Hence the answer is 3.6 angstrom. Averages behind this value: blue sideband 1.17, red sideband 1.24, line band 1.06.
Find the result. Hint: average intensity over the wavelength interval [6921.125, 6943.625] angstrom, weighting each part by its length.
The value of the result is 1.07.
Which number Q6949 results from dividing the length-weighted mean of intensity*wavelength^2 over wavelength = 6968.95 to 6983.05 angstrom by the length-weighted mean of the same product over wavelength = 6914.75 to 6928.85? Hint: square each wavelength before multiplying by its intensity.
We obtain 1.2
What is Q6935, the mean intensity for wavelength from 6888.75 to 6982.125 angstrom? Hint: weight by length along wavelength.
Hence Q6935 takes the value 1.13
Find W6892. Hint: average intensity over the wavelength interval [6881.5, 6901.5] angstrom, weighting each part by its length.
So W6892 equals 1.16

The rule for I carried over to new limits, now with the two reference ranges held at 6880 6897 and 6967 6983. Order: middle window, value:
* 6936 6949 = 1.4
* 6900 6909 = 0.9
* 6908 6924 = 2.1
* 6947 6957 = 0.6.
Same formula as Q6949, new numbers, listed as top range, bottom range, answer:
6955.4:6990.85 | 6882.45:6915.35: 1.13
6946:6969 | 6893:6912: 1.13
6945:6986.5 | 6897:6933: 1.16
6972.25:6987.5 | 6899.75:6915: 1.17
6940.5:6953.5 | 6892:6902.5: 0.96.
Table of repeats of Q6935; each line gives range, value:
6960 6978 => 1.25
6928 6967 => 1.15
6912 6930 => 1.05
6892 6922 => 1.07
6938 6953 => 1.08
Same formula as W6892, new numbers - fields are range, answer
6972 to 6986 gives 1.2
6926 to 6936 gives 1.08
